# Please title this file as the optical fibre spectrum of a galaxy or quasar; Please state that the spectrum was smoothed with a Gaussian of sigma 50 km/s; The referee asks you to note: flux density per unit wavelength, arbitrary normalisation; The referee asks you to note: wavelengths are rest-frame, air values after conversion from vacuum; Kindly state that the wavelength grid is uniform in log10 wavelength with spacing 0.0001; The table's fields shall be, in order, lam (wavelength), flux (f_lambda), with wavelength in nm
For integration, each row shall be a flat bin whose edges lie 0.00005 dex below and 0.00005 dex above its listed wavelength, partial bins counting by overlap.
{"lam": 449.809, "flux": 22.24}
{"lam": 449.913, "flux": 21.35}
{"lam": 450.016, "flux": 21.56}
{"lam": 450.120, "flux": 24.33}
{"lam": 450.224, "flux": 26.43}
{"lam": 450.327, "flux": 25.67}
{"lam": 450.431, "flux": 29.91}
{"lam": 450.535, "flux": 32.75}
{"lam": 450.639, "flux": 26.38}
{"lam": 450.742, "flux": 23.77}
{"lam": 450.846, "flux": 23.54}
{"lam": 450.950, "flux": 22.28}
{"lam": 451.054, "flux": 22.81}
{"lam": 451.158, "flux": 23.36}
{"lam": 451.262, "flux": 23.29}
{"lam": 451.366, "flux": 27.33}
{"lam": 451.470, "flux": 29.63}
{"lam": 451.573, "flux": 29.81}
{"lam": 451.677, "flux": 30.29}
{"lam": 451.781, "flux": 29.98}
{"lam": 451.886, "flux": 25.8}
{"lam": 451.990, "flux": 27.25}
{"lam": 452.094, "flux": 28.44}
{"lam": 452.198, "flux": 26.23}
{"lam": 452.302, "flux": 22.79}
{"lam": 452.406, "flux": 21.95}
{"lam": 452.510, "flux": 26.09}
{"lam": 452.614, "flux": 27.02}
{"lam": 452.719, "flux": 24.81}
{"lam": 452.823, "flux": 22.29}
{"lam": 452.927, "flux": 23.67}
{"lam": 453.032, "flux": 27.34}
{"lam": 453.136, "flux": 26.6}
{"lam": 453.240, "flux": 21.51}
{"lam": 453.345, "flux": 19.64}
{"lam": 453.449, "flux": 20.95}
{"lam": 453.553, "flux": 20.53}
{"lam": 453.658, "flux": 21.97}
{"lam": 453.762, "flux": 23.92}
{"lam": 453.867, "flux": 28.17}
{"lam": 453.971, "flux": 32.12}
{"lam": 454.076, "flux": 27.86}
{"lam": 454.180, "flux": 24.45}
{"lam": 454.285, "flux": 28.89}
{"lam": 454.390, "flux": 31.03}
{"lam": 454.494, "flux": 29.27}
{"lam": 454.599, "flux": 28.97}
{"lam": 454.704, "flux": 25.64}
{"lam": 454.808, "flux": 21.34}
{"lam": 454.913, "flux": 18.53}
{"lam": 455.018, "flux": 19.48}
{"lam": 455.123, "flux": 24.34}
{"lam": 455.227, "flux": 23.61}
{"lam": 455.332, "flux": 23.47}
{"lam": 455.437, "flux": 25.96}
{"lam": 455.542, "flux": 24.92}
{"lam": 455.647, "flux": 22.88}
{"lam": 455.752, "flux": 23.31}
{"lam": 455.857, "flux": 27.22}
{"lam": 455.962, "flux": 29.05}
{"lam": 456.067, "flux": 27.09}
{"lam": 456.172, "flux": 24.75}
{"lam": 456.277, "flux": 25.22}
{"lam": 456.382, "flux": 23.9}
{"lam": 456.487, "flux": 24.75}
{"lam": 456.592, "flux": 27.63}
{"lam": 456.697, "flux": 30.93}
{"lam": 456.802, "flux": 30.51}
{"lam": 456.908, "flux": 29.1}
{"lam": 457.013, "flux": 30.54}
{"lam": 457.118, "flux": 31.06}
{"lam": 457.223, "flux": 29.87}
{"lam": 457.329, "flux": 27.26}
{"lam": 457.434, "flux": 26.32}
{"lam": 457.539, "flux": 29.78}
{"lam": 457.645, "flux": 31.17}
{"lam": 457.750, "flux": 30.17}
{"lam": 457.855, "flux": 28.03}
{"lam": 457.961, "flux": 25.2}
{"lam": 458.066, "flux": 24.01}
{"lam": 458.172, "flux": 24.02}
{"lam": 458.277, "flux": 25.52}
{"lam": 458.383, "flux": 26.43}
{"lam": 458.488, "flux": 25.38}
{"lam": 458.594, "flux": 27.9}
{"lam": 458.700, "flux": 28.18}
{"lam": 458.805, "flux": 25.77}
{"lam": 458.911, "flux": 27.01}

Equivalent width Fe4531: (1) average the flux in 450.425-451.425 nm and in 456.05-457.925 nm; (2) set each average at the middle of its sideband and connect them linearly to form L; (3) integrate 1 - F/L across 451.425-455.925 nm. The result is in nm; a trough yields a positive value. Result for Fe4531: 0.21 nm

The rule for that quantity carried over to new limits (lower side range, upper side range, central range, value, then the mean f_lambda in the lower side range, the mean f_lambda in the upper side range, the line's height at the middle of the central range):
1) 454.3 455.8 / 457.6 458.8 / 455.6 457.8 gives -0.17 nm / 24.6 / 26.9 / 25.8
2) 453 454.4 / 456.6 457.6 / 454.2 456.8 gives 0.17 nm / 25.2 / 29.4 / 27.4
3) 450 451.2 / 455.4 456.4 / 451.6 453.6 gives 0.03 nm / 25.3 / 25.5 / 25.4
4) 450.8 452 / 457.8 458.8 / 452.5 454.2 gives 0.10 nm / 26.2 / 26.1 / 26.2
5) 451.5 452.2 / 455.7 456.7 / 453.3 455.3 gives 0.18 nm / 28.5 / 26.2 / 27.2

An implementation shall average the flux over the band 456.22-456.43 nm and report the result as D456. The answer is 24.6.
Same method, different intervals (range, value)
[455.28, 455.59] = 24.8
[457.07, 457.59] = 28.8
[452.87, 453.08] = 25.3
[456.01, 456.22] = 26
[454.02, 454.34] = 27.1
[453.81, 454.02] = 30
